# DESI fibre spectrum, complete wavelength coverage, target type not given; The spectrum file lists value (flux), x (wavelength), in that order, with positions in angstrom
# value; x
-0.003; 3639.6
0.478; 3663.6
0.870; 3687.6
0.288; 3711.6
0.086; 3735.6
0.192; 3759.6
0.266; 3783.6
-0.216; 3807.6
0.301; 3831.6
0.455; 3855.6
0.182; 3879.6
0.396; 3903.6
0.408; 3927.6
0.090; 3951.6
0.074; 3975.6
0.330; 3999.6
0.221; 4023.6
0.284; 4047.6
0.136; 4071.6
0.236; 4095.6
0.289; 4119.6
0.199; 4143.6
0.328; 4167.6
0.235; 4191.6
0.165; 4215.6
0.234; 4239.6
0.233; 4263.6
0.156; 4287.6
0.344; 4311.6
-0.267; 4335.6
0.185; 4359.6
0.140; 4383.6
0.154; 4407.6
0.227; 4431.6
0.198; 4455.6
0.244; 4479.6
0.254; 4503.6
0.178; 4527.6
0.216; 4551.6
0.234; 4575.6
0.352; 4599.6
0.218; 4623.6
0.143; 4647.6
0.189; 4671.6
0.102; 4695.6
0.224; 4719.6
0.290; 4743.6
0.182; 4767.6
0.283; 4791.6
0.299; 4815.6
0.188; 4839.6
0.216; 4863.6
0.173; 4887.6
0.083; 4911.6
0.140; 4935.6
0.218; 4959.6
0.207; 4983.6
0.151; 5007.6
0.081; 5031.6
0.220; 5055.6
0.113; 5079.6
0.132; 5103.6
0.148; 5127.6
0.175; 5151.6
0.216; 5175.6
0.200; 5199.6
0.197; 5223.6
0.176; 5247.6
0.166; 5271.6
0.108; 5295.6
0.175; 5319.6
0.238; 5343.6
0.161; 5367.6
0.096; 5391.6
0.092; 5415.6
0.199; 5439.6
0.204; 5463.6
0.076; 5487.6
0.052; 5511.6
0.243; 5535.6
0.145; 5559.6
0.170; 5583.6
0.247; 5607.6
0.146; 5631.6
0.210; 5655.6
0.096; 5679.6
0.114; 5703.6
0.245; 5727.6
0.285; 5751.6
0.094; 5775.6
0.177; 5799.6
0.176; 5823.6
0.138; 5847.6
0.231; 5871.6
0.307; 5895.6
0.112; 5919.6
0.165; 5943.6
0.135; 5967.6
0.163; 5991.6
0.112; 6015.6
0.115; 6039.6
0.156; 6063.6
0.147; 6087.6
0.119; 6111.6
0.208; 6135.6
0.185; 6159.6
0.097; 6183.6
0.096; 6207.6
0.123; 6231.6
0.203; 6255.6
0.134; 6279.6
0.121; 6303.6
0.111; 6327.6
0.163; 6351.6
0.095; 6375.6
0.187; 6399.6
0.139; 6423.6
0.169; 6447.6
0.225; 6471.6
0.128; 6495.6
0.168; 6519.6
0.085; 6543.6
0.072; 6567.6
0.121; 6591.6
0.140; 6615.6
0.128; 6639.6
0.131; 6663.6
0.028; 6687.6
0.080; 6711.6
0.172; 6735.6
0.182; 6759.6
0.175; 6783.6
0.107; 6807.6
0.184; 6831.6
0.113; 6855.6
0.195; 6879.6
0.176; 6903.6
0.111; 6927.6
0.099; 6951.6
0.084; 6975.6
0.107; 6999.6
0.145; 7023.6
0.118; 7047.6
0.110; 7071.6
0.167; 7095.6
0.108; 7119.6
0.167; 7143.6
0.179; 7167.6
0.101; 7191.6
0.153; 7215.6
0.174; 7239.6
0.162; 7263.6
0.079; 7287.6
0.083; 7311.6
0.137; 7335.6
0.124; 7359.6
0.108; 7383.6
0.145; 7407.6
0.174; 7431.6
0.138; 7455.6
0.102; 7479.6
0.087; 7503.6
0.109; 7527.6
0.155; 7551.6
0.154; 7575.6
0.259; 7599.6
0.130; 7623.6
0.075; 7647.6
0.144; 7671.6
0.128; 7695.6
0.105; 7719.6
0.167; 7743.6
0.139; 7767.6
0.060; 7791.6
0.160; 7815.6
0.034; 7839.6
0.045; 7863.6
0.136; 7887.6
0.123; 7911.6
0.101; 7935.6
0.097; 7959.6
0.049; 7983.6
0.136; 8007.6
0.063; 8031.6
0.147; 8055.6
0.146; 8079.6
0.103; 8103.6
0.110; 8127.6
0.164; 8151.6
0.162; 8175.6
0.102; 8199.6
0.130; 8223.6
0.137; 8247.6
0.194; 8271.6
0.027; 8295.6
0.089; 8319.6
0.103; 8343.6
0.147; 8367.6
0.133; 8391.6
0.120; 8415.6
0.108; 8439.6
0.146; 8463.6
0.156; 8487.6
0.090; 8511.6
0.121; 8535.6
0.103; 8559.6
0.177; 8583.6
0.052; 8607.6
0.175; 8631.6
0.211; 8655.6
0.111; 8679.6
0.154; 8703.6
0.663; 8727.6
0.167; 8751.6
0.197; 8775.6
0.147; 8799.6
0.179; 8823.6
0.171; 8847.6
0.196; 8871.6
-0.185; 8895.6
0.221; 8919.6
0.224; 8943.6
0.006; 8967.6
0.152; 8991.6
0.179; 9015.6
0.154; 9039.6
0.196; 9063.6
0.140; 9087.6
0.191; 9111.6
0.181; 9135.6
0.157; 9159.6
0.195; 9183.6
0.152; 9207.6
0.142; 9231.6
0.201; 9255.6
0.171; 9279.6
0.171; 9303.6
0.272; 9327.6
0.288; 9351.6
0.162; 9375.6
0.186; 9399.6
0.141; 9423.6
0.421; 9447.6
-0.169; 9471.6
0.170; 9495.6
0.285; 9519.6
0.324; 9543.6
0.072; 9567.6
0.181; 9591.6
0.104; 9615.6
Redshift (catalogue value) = 1.34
